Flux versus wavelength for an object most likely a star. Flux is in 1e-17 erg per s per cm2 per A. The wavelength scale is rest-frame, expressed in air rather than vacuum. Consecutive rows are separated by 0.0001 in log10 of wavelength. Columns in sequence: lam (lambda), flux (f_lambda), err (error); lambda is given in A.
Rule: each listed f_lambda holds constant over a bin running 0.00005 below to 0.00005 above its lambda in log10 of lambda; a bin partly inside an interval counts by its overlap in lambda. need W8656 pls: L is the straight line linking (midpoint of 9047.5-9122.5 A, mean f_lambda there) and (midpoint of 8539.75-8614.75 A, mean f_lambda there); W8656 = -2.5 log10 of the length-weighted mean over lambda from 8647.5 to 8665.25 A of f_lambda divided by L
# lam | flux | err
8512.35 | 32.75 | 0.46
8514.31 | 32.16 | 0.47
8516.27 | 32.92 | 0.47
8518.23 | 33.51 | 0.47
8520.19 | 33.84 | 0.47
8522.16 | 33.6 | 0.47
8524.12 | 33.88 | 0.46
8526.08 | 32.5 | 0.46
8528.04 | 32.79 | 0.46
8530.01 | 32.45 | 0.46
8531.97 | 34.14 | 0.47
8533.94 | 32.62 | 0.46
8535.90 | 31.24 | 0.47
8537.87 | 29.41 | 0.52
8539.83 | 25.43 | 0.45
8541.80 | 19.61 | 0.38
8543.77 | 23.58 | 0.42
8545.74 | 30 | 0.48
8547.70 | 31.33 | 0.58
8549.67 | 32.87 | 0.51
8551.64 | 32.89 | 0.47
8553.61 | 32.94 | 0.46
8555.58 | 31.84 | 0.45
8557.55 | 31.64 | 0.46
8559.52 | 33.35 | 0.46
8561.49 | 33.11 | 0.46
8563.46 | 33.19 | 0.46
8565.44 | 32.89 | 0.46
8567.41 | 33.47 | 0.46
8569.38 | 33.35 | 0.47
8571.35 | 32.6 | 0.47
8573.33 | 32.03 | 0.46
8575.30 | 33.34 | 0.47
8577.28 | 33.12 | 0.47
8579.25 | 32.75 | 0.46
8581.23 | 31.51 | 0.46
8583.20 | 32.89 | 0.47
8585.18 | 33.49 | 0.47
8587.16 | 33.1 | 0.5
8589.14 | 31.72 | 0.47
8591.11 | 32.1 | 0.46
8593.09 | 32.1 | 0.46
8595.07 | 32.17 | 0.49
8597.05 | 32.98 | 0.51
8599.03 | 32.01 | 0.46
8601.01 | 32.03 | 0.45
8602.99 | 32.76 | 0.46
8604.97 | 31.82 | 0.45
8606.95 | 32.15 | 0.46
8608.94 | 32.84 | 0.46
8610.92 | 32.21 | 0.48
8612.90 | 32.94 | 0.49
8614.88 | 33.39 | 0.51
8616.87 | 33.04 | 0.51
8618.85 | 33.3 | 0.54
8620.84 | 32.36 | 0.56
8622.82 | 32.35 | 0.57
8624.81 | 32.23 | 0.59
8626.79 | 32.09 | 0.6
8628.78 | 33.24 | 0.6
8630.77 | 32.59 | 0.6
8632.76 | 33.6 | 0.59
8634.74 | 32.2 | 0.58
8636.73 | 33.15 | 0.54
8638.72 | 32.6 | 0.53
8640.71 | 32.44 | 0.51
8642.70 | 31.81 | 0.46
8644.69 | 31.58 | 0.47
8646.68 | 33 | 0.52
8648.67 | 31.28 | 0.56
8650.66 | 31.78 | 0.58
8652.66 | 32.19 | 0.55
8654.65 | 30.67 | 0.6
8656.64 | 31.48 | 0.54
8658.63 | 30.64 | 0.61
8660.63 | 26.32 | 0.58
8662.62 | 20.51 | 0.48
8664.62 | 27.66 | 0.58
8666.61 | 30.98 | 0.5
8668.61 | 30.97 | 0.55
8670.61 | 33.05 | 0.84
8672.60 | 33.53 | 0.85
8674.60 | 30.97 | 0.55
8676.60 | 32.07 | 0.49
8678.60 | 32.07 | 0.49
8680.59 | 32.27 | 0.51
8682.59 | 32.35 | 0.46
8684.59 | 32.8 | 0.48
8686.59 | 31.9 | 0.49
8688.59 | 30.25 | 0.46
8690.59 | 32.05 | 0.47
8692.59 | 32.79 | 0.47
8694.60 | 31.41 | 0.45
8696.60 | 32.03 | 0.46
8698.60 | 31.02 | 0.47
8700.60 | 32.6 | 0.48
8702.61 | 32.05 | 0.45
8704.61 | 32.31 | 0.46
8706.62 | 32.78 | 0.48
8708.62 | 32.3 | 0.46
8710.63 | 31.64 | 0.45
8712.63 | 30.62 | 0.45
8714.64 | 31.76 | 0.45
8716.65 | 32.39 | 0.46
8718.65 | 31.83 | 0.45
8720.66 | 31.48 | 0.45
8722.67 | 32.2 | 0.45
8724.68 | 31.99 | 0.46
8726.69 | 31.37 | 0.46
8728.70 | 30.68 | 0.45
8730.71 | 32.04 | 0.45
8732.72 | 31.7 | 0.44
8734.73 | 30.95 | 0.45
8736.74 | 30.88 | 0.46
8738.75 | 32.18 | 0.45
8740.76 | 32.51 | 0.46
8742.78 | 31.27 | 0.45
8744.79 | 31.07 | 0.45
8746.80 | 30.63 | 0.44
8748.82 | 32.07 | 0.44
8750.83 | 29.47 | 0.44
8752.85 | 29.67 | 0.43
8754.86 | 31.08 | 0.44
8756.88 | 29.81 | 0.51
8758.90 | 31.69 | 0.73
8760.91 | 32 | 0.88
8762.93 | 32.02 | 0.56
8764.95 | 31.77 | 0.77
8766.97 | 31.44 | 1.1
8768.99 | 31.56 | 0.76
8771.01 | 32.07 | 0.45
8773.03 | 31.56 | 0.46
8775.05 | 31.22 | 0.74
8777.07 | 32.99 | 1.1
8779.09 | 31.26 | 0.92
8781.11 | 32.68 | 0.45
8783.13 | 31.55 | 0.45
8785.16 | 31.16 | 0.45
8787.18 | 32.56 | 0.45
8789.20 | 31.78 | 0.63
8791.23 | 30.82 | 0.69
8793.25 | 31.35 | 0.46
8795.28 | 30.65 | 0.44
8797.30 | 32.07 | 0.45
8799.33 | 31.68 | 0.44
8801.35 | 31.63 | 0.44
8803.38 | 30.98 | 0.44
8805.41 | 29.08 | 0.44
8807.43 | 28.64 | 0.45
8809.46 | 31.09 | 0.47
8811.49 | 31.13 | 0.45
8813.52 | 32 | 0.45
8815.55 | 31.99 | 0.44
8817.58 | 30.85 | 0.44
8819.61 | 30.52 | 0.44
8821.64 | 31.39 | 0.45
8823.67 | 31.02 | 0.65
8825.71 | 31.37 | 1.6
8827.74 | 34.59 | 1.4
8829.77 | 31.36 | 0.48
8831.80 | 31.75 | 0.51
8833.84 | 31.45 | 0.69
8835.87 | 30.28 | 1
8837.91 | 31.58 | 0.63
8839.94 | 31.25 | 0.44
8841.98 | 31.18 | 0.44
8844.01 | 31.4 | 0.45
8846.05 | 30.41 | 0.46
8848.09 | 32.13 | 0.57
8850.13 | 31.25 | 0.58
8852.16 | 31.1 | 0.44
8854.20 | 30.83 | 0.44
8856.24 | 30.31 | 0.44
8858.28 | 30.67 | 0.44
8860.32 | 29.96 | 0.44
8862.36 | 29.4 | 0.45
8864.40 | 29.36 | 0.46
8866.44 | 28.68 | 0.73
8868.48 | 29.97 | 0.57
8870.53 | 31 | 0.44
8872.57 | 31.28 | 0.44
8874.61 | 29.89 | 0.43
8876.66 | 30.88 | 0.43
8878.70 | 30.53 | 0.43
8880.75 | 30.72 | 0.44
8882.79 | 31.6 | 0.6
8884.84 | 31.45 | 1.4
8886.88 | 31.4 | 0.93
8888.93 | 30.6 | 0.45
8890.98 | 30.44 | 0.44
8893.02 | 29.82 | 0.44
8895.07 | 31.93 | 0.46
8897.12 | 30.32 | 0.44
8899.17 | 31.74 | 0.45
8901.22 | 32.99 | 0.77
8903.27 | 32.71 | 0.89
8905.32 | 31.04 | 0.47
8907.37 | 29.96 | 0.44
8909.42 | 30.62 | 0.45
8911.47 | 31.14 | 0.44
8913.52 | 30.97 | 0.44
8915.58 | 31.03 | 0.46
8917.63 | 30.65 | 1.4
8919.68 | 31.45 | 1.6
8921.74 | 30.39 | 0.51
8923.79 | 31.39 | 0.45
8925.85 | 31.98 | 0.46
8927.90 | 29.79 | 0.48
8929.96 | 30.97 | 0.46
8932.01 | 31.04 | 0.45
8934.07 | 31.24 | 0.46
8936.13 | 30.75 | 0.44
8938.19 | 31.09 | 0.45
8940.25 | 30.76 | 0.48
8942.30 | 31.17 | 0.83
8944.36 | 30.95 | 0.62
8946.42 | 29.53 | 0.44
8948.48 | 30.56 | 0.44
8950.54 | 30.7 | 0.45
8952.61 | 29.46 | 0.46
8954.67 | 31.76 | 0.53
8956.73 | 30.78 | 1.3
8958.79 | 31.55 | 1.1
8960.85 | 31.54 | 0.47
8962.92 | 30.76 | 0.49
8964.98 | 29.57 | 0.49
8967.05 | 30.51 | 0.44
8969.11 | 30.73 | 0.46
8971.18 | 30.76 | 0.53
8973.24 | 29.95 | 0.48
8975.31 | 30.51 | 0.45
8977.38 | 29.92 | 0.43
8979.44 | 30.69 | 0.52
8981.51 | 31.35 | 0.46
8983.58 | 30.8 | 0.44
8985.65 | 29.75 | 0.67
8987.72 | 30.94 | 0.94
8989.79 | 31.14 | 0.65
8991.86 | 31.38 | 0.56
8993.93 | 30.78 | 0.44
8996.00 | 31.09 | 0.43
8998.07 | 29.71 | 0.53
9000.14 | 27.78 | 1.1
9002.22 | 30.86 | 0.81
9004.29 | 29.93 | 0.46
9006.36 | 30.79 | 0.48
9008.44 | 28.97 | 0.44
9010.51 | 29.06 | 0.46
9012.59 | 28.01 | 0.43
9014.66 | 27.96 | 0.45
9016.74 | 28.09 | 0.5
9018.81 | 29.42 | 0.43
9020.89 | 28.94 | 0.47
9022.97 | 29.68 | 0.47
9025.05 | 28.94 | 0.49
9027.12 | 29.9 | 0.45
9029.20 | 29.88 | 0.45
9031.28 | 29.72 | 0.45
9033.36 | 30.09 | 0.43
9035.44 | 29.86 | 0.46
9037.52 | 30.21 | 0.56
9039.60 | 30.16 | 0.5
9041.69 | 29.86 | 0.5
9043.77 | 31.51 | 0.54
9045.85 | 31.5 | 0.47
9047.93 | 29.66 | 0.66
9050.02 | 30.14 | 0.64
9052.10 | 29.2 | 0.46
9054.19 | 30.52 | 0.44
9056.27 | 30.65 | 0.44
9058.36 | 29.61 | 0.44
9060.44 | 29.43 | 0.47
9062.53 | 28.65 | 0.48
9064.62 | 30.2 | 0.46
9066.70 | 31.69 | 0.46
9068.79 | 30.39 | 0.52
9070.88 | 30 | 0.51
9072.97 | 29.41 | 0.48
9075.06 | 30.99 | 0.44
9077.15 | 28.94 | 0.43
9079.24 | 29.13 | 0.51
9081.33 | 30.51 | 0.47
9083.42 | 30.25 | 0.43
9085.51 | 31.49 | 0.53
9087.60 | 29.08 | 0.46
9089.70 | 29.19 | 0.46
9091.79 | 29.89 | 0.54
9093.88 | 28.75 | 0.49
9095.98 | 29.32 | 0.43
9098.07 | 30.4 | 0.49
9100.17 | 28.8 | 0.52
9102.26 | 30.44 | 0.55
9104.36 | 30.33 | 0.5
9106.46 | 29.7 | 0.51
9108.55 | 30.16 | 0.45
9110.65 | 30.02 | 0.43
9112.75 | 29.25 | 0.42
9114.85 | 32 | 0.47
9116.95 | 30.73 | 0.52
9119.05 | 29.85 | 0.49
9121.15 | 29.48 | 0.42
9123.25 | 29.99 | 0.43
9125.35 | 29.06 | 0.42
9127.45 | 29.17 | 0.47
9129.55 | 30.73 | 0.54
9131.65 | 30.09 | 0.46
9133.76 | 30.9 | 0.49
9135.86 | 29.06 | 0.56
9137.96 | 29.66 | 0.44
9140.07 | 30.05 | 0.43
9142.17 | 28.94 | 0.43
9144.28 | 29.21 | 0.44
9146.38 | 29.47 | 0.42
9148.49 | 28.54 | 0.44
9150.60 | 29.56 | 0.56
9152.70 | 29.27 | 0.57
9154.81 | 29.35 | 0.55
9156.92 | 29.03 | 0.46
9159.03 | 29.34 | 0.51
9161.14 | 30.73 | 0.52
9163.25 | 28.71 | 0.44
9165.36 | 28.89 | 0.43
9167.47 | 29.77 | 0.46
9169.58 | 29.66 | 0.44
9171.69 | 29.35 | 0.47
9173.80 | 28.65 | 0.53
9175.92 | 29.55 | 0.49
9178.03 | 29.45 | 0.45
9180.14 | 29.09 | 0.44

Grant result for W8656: 0.08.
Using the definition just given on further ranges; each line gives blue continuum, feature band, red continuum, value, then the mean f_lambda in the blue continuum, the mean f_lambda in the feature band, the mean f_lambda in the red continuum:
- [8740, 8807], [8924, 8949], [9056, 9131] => -0.008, 31.3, 30.8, 29.9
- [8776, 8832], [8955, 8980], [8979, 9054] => -0.013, 31.4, 30.6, 29.9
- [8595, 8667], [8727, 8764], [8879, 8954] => 0.006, 31.7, 31.2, 31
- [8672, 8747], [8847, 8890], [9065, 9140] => 0.016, 31.8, 30.6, 30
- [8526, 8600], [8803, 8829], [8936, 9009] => -0.005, 31.7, 31.1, 30.5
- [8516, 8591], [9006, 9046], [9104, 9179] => 0.019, 31.9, 29.6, 29.7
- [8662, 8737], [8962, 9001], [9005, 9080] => -0.014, 31.5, 30.4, 29.8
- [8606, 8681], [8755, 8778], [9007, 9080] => -0.019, 31.7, 31.6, 29.7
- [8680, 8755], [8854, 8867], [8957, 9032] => 0.034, 31.6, 29.9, 30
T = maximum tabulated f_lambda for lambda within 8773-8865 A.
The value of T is 34.59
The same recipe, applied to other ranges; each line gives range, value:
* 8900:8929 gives 32.99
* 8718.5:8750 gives 32.51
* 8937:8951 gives 31.17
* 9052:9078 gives 31.69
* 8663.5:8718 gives 33.53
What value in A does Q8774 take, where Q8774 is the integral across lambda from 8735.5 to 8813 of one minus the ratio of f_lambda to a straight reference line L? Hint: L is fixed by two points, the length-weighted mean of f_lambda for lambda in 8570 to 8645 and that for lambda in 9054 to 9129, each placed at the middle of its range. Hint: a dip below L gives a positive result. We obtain 0.9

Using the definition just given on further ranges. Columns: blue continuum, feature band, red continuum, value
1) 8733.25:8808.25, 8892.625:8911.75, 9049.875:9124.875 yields -0.3 A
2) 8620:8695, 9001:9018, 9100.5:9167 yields 0.6 A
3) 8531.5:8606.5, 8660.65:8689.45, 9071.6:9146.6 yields 0.6 A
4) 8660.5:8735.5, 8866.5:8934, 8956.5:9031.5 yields -1.1 A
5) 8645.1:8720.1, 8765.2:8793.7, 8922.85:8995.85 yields -0.6 A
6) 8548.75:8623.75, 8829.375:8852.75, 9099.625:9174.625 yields 0.0 A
